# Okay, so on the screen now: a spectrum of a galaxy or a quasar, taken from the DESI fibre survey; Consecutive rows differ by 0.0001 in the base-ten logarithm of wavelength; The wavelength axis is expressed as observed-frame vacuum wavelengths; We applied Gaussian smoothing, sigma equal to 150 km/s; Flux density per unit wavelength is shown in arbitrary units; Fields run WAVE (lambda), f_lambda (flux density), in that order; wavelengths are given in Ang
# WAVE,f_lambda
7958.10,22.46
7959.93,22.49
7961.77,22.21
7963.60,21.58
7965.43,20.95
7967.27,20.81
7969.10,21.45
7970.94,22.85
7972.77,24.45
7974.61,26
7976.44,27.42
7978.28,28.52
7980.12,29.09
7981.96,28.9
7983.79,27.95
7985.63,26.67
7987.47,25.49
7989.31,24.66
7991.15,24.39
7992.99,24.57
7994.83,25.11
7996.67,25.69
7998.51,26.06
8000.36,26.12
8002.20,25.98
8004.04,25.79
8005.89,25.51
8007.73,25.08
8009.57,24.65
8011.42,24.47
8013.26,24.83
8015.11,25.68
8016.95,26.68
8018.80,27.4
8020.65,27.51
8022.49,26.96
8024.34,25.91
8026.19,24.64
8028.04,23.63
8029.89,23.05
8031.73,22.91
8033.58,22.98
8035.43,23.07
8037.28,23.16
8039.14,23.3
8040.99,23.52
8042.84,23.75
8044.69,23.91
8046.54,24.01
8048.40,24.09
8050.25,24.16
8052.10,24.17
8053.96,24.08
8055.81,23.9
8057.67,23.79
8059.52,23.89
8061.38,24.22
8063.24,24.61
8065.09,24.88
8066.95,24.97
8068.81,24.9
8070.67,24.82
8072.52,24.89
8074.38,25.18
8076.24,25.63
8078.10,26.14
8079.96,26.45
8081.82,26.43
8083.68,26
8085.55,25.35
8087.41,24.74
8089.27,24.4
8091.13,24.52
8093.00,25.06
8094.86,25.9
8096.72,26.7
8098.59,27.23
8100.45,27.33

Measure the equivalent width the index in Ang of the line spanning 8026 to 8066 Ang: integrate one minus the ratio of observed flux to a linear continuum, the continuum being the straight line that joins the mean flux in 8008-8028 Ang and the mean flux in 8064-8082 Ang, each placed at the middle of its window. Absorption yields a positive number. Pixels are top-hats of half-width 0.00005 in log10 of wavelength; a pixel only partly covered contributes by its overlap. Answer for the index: 2.8 Ang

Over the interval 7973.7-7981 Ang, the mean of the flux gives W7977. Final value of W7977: 27.8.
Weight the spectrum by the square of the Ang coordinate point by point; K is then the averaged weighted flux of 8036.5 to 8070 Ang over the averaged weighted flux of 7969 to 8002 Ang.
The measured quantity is 0.9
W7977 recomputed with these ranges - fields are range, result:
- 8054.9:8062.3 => 23.9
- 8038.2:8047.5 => 23.7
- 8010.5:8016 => 25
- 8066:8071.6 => 24.9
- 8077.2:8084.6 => 26.3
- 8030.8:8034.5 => 23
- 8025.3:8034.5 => 23.5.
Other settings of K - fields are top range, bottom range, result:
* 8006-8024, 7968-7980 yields 1.03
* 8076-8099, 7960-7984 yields 1.07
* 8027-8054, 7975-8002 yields 0.90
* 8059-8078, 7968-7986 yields 0.97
